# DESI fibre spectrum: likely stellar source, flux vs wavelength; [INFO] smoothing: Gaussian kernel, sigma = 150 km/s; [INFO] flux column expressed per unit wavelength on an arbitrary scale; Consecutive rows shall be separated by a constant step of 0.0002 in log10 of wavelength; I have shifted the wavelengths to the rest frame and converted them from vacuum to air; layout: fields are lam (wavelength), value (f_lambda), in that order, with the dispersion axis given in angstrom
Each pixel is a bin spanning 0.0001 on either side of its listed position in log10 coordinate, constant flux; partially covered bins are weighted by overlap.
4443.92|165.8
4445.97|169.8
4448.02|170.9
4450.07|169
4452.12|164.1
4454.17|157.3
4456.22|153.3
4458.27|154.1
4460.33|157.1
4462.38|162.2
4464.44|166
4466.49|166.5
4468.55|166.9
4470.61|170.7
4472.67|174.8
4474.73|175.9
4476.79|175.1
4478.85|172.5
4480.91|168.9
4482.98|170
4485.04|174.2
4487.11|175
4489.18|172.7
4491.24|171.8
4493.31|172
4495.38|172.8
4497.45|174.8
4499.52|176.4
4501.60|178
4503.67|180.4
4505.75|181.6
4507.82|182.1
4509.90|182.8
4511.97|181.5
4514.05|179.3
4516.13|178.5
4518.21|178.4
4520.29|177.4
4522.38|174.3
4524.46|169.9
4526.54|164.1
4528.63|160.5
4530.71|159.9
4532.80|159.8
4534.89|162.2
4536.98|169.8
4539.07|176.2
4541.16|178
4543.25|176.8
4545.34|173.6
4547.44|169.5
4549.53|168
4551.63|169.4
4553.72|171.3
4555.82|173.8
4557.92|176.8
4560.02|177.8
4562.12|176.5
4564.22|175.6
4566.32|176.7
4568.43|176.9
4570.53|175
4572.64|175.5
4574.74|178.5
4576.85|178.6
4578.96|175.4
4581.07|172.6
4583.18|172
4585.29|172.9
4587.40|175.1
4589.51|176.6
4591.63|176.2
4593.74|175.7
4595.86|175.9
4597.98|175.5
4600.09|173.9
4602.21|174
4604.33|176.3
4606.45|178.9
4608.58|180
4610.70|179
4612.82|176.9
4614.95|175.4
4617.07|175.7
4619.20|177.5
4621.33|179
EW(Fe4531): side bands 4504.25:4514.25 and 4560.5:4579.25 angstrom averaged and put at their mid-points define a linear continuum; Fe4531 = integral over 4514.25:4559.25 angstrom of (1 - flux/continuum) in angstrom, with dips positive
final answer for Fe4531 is 2.1 angstrom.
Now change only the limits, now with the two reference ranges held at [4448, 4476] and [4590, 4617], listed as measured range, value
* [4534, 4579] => -0.42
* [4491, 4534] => -1.32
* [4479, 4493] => -0.45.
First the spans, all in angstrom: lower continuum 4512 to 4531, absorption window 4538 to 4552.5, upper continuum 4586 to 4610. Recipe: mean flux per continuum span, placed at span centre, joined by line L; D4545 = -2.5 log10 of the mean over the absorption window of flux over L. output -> 0.00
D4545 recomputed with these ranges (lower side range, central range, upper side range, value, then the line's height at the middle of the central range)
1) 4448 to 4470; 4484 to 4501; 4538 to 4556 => -0.048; 166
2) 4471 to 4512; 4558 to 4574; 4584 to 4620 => -0.003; 176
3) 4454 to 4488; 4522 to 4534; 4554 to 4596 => 0.049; 172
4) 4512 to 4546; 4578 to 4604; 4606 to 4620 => 0.007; 176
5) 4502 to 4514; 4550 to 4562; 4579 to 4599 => 0.023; 177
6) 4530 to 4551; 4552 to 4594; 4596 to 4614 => -0.014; 173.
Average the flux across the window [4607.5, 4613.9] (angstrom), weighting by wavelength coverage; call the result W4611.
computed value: 178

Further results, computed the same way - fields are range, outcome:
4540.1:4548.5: 175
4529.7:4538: 163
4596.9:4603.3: 175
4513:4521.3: 178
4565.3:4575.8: 176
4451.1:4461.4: 157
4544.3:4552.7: 170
